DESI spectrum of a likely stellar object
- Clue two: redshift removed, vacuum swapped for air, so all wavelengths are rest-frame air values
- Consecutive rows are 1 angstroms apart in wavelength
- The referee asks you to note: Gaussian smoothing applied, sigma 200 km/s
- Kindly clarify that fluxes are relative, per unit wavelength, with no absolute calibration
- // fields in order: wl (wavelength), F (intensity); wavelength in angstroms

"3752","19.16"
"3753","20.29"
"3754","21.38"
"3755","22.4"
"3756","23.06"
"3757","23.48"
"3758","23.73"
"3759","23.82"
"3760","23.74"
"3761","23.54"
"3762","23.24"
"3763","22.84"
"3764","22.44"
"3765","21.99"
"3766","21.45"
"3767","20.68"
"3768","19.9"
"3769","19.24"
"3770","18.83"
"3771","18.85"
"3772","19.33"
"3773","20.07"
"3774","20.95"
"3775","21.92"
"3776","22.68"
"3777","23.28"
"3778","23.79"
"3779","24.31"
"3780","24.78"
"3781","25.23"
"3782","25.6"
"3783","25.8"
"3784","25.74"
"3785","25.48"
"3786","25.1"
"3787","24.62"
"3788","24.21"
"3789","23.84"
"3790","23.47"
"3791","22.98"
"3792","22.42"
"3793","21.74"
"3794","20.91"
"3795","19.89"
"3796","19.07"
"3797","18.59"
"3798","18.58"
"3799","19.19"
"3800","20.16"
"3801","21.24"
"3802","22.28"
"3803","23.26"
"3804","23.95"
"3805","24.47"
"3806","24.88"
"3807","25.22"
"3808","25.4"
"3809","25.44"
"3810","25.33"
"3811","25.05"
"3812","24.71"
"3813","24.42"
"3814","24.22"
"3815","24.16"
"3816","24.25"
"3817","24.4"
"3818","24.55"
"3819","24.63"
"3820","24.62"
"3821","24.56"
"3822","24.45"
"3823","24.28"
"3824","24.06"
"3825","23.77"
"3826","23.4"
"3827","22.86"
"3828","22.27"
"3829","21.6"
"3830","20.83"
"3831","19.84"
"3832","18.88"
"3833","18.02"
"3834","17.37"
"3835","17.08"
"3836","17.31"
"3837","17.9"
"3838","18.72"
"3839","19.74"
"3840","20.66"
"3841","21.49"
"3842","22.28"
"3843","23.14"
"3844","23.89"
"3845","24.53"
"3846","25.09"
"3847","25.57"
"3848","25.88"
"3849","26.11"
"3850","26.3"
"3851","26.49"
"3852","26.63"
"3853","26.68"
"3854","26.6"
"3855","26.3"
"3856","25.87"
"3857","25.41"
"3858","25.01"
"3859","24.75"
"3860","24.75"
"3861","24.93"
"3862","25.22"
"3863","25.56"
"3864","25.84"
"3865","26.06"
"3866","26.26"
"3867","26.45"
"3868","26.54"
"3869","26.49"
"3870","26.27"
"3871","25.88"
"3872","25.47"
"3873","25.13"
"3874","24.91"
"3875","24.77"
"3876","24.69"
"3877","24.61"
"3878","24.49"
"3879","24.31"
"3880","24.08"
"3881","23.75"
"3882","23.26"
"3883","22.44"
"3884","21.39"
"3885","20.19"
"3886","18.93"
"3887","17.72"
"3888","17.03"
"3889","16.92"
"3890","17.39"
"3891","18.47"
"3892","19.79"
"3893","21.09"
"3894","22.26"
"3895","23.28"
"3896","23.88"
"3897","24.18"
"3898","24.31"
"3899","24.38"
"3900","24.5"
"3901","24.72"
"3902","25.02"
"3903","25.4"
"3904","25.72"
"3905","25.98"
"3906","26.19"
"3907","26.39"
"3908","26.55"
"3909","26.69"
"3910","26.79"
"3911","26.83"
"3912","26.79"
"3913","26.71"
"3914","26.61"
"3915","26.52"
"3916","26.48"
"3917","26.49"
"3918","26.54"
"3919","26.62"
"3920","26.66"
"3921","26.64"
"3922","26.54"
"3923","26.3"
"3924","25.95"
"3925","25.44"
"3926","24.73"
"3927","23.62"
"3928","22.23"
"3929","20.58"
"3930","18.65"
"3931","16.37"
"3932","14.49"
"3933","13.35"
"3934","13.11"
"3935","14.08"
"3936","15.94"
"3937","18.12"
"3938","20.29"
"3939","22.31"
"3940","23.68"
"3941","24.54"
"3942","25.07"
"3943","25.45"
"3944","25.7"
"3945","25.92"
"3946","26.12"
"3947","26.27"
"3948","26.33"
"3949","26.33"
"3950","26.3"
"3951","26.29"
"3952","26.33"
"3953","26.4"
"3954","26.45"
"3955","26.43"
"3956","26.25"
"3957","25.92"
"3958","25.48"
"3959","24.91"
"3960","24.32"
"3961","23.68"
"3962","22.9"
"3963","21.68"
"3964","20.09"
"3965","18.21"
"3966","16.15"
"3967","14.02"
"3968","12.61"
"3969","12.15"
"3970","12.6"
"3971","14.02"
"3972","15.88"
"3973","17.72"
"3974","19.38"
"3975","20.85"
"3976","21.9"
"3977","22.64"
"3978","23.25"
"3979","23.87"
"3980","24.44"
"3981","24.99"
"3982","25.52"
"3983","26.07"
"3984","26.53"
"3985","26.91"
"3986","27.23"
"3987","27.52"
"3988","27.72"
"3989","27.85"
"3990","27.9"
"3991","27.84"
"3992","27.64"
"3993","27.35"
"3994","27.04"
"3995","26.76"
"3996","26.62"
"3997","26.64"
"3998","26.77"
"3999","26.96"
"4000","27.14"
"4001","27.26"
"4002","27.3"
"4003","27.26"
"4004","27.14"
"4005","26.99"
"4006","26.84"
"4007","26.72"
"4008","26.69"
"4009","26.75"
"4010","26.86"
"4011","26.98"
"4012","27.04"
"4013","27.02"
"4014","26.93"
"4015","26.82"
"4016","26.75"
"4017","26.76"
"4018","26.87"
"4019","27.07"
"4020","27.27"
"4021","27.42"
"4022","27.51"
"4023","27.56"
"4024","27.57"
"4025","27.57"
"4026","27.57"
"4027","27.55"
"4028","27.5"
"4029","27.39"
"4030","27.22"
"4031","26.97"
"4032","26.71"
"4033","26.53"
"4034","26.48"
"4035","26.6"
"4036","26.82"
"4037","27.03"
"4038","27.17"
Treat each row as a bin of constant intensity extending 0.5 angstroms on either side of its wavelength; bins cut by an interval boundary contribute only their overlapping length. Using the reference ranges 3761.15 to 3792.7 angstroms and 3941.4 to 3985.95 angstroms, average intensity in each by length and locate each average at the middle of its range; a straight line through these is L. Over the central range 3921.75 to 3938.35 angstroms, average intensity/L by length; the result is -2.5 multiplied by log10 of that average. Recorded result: 0.15 mag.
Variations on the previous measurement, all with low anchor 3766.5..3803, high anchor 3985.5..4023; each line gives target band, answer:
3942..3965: 0.036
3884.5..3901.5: 0.165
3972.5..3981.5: 0.196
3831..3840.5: 0.250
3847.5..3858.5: -0.107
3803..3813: -0.101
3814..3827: -0.060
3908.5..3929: -0.033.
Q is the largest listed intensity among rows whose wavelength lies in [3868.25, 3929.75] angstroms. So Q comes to 26.83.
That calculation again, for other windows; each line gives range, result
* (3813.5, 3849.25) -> 26.11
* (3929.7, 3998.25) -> 27.9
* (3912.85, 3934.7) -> 26.71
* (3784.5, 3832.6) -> 25.48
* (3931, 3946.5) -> 26.12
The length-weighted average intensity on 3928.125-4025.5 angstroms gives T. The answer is 23.9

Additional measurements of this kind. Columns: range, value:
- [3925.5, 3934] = 18.9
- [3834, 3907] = 23.6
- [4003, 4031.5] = 27.1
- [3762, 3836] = 22.6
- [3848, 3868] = 25.9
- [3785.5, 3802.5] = 21.7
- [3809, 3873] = 23.9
